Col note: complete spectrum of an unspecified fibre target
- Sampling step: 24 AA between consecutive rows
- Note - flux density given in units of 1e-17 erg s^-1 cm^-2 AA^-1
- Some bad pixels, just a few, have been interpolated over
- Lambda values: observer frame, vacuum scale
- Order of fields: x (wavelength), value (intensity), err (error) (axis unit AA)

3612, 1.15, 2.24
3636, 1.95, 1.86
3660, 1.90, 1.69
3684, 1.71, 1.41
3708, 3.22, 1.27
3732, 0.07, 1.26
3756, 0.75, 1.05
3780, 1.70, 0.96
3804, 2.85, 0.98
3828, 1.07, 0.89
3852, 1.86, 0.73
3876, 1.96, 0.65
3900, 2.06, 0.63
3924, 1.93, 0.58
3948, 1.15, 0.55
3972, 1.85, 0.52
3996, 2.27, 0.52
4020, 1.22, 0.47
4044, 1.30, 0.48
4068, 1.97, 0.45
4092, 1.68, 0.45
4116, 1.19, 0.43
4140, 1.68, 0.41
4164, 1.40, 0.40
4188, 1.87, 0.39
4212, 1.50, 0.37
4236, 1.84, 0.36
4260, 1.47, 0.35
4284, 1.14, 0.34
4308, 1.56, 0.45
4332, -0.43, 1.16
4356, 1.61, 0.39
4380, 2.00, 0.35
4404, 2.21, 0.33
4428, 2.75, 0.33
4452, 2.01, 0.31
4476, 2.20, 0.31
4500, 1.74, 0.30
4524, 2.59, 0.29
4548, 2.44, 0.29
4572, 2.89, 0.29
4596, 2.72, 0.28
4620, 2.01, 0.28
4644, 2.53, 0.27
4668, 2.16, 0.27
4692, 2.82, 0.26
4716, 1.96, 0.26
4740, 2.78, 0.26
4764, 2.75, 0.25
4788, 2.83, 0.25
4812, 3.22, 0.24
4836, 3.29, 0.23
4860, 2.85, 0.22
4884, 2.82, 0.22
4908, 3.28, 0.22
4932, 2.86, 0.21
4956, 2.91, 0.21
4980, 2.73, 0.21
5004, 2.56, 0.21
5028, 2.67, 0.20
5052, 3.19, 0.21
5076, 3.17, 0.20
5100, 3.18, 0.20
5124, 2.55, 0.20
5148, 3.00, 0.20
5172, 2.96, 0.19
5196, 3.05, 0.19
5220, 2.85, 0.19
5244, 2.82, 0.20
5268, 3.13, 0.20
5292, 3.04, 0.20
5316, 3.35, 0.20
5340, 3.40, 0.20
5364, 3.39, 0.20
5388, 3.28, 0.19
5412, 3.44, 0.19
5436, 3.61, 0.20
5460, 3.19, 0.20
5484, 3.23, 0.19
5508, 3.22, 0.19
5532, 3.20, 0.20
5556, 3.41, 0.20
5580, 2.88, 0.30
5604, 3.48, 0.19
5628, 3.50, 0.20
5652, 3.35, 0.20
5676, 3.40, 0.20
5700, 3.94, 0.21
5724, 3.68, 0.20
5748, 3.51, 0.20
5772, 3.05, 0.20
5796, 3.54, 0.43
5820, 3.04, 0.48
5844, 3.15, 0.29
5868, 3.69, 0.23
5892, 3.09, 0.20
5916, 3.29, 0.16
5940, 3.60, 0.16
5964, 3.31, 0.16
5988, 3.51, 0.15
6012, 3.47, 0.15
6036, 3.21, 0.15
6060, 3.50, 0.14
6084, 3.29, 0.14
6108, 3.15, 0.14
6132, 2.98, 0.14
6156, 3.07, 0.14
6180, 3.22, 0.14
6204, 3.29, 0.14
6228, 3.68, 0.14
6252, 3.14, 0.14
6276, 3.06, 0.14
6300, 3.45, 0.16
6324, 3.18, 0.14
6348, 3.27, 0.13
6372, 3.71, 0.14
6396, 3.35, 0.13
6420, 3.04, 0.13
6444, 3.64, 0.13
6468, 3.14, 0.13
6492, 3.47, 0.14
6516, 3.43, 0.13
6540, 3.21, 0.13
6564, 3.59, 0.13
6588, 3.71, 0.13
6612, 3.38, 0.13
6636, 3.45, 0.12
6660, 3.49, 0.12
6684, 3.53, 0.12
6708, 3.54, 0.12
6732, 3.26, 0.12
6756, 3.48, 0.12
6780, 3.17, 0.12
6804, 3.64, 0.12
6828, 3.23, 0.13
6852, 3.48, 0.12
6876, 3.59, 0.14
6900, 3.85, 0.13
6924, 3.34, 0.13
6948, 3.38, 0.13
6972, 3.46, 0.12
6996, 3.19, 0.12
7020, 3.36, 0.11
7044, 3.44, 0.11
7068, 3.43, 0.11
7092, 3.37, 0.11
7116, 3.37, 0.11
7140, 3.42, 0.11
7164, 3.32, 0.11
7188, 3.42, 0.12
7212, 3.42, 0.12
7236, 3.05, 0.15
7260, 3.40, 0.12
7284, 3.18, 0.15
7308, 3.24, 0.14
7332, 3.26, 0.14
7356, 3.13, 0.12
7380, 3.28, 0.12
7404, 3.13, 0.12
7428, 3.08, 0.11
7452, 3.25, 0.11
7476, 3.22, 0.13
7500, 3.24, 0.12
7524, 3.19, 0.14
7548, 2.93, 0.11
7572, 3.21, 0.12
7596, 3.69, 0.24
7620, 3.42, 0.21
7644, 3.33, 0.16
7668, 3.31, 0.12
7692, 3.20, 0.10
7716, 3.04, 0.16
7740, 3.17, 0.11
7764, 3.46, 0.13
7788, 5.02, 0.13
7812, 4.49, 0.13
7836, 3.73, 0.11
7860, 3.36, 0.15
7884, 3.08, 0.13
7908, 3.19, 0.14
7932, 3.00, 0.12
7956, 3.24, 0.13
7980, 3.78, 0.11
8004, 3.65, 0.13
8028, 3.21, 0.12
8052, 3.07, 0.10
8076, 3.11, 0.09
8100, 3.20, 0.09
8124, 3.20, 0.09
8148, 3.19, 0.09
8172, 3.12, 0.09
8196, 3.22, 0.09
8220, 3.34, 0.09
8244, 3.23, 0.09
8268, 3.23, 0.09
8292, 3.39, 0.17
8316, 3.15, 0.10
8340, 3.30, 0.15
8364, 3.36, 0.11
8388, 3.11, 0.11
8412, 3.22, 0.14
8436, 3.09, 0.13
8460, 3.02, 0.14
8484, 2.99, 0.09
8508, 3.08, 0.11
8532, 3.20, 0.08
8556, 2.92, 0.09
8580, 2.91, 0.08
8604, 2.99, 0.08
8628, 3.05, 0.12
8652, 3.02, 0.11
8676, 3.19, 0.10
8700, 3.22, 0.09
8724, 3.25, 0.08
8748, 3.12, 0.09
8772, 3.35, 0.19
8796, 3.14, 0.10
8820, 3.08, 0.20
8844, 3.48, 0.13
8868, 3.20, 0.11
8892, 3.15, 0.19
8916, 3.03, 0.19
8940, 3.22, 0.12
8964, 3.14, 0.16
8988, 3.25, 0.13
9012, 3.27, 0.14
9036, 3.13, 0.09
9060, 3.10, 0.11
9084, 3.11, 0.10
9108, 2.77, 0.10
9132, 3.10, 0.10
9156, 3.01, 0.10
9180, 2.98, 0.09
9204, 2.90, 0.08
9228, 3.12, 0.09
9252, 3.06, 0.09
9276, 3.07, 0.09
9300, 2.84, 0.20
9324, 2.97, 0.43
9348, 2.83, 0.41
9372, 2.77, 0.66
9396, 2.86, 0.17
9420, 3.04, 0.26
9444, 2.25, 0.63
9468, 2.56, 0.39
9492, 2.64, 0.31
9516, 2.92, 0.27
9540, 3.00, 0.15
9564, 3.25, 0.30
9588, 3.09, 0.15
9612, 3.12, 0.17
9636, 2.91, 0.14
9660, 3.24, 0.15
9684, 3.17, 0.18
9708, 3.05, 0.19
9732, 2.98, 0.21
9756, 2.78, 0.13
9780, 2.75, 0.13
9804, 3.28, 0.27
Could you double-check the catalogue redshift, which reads 0.19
